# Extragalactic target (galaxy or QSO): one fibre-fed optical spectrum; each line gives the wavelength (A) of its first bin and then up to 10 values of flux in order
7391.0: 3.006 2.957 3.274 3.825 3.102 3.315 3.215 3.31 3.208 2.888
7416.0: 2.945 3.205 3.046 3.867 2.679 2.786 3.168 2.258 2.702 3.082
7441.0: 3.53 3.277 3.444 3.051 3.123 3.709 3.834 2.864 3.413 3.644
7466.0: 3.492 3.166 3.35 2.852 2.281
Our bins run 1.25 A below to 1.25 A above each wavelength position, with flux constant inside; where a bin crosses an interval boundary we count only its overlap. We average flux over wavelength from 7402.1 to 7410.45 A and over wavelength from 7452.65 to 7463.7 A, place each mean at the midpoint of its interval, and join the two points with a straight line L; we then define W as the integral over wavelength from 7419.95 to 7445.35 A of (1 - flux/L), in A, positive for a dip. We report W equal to 2.4 A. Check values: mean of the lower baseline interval 3.27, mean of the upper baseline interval 3.47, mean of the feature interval 3.05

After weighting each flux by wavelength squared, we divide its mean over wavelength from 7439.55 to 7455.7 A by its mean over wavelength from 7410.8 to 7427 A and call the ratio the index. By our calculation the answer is 1.09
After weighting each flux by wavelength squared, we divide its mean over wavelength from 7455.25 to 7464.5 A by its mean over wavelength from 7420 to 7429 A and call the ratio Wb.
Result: 1.10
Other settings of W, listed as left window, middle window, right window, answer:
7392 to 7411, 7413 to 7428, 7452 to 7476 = 0.9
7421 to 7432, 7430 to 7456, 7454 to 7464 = 0.9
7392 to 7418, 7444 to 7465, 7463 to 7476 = -1.3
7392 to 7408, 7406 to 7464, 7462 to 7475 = 2.0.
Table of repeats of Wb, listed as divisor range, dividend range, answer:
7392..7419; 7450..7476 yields 1.05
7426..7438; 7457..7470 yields 1.22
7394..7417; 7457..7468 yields 1.06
